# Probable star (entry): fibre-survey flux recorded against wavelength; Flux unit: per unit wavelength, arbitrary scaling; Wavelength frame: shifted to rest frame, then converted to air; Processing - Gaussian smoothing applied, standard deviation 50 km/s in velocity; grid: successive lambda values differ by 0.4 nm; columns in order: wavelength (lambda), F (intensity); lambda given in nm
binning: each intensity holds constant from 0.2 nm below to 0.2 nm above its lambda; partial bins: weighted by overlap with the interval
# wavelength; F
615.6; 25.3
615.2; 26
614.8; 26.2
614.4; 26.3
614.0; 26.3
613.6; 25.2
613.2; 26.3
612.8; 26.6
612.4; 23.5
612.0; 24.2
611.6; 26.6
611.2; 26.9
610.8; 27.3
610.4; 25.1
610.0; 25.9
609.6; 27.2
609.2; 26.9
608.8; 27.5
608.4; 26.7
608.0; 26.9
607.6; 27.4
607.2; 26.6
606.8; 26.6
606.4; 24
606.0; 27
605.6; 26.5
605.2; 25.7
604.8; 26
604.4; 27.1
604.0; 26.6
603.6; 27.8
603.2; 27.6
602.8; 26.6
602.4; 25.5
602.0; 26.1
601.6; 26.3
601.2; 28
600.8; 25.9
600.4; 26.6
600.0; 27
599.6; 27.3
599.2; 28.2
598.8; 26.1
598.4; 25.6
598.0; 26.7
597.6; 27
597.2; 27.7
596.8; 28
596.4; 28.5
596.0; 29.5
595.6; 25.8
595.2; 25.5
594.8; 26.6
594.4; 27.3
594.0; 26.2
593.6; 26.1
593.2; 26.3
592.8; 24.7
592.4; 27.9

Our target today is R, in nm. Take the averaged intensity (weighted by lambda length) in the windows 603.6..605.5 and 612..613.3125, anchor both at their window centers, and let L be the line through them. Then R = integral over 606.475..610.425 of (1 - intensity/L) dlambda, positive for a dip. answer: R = -0.12 nm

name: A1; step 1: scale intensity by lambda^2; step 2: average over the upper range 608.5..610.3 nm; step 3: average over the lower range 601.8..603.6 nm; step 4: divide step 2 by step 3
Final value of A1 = 1.03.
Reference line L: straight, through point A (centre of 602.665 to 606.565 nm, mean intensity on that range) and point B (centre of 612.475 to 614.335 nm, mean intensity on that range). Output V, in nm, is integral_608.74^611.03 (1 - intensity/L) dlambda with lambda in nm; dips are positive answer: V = -0.038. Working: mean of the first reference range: 26.5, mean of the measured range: 26.6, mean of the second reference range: 25.9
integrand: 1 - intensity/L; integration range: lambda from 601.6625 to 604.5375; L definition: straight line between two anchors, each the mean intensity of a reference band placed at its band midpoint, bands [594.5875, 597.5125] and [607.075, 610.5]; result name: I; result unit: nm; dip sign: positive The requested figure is 0.03 nm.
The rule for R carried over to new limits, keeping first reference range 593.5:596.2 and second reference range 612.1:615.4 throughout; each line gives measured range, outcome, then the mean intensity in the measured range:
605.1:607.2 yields 0.01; 26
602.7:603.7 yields -0.04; 27.4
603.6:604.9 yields -0.03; 26.8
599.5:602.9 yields -0.02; 26.6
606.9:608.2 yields -0.04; 26.9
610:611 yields -0.01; 26.1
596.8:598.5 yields -0.02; 27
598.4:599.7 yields -0.02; 26.9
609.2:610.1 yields -0.03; 26.7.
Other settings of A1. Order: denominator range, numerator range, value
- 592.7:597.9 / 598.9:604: 1.02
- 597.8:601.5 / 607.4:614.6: 1.02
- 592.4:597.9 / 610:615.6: 1.02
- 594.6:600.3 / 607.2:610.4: 1.03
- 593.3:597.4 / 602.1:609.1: 1.02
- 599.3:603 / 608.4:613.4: 1.02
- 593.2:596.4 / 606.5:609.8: 1.05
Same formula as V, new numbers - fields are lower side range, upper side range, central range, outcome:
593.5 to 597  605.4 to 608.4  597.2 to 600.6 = 0.00 nm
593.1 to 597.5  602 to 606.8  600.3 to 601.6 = -0.01 nm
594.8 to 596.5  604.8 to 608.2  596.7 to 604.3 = -0.02 nm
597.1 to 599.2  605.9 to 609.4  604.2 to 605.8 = 0.02 nm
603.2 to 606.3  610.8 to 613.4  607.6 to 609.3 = -0.05 nm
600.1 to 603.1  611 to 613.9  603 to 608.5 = -0.09 nm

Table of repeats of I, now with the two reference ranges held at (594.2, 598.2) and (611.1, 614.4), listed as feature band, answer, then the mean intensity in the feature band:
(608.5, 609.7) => -0.05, 27.2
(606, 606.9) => 0.03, 25.5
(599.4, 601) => 0.01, 26.7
